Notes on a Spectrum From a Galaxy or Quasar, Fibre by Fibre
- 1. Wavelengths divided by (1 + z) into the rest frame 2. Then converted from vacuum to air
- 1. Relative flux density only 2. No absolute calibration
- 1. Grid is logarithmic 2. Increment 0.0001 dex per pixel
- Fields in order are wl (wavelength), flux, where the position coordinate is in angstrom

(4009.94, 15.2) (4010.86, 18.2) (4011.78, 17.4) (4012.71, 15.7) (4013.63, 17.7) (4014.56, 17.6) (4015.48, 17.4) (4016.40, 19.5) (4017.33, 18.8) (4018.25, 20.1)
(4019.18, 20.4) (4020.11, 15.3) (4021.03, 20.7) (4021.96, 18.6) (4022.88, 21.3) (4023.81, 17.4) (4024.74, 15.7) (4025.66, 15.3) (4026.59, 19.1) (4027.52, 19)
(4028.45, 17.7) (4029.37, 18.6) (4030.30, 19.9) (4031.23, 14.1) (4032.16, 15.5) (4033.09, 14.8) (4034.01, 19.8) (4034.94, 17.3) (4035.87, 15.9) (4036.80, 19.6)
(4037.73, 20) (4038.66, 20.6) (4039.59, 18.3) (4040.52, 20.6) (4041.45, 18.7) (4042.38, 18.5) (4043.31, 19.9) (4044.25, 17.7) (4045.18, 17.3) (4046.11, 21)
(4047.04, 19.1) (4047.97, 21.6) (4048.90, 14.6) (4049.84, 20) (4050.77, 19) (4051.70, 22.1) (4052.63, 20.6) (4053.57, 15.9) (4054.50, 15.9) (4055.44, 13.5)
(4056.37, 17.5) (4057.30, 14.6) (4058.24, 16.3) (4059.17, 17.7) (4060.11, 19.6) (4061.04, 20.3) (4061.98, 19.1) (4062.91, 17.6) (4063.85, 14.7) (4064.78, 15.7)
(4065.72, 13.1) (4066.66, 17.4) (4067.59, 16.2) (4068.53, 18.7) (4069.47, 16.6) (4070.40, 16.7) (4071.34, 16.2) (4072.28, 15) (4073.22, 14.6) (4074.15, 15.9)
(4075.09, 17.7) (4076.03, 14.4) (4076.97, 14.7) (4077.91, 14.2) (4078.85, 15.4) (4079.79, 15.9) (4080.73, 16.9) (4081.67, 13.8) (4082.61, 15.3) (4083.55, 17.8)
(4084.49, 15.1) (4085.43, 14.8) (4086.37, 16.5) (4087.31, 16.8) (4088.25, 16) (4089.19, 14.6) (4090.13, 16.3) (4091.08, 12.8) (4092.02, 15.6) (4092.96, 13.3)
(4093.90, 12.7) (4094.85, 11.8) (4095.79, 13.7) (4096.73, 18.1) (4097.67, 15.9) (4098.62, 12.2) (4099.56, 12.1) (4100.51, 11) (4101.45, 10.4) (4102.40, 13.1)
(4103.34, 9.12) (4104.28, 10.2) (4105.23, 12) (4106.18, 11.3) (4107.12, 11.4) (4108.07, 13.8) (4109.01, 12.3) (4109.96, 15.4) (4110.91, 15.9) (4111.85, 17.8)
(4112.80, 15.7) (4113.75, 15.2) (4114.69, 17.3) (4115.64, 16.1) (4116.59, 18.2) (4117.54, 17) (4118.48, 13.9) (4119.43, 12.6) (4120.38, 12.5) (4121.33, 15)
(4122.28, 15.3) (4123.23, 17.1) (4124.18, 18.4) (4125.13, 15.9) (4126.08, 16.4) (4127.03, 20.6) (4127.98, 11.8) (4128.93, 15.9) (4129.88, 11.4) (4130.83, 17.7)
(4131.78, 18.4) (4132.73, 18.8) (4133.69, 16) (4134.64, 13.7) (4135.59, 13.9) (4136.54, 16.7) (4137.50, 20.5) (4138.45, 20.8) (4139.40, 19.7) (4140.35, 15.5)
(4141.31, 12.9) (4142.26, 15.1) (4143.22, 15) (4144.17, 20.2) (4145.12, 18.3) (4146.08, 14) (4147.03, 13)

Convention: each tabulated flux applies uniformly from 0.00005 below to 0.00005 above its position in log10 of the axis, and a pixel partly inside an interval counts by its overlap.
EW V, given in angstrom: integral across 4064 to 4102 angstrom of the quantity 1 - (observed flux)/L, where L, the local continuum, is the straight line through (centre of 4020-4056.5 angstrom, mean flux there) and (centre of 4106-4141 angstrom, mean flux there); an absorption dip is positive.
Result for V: 4.4 angstrom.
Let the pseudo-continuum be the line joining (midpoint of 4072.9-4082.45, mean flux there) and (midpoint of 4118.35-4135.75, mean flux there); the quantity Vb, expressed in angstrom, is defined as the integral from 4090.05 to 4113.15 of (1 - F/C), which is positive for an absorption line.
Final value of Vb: 3.3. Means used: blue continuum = 15.4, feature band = 13.3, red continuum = 15.6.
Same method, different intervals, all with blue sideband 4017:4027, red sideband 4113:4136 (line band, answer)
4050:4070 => 0.2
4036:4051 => -1.0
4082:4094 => 1.1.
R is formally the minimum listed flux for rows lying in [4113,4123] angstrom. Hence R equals 12.5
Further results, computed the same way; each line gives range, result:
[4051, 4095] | 11.8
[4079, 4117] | 9.12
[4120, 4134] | 11.4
